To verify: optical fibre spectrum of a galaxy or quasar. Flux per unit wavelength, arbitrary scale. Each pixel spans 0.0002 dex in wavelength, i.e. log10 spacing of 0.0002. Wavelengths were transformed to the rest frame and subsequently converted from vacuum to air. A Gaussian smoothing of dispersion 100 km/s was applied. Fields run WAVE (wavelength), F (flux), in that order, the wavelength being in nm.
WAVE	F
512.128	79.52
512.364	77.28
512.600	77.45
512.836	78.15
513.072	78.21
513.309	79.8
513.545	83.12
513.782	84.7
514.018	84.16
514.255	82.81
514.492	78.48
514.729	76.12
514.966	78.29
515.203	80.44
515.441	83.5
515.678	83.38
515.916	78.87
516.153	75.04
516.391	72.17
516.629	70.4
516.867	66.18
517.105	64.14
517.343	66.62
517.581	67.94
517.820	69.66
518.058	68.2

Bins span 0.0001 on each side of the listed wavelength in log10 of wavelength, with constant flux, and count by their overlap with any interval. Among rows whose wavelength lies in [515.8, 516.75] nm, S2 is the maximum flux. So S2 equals 78.87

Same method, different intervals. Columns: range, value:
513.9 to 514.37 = 84.16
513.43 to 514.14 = 84.7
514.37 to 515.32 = 80.44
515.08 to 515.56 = 83.5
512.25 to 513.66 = 83.12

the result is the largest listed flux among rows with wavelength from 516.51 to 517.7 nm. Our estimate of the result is 70.4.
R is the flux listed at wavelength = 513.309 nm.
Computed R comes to 79.8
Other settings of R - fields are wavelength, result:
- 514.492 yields 78.48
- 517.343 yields 66.62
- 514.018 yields 84.16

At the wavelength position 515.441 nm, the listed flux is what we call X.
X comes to 83.5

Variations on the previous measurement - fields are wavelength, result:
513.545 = 83.12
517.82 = 69.66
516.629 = 70.4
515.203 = 80.44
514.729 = 76.12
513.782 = 84.7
